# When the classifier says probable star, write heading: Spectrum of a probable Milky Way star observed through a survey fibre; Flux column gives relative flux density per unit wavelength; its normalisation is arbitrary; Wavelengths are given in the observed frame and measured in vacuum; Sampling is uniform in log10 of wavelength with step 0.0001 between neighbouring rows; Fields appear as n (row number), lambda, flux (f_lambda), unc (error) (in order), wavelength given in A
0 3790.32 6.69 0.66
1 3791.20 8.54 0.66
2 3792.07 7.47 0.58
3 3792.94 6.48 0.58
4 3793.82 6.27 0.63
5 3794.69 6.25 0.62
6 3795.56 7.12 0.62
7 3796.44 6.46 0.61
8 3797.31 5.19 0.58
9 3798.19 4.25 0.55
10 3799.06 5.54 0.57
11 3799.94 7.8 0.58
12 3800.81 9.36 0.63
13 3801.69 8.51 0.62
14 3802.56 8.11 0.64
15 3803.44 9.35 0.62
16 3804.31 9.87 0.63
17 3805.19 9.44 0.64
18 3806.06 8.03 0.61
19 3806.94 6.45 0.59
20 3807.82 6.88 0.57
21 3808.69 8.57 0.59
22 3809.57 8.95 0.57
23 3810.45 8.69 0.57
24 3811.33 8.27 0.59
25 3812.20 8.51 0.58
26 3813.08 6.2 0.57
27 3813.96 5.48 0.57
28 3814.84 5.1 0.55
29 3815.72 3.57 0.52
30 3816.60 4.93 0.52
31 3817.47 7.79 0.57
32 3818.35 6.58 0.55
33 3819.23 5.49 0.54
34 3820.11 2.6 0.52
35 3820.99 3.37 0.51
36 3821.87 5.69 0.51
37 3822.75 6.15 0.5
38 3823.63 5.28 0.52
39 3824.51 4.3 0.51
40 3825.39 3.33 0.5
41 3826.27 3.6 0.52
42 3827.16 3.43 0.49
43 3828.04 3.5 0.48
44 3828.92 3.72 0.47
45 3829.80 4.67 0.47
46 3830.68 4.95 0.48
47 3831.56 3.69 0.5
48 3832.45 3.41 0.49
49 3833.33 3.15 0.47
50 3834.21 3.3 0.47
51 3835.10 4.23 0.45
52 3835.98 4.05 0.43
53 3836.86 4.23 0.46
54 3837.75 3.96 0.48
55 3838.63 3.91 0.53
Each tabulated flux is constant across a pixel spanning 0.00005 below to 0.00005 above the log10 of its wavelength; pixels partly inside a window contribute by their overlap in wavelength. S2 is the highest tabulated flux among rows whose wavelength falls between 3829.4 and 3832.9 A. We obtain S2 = 4.95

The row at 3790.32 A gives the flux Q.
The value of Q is 6.69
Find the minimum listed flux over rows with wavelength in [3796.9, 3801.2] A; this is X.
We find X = 4.25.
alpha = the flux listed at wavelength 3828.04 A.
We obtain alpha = 3.5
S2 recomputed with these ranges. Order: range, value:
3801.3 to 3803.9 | 9.35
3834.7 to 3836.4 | 4.23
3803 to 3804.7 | 9.87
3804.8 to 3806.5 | 9.44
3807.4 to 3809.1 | 8.57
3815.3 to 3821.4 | 7.79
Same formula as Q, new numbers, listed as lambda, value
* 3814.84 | 5.1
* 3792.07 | 7.47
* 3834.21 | 3.3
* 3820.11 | 2.6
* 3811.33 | 8.27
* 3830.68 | 4.95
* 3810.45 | 8.69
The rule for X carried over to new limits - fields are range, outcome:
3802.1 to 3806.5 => 8.03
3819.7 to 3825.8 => 2.6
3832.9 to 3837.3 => 3.15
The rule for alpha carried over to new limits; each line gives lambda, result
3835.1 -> 4.23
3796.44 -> 6.46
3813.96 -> 5.48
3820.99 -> 3.37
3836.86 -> 4.23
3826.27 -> 3.6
